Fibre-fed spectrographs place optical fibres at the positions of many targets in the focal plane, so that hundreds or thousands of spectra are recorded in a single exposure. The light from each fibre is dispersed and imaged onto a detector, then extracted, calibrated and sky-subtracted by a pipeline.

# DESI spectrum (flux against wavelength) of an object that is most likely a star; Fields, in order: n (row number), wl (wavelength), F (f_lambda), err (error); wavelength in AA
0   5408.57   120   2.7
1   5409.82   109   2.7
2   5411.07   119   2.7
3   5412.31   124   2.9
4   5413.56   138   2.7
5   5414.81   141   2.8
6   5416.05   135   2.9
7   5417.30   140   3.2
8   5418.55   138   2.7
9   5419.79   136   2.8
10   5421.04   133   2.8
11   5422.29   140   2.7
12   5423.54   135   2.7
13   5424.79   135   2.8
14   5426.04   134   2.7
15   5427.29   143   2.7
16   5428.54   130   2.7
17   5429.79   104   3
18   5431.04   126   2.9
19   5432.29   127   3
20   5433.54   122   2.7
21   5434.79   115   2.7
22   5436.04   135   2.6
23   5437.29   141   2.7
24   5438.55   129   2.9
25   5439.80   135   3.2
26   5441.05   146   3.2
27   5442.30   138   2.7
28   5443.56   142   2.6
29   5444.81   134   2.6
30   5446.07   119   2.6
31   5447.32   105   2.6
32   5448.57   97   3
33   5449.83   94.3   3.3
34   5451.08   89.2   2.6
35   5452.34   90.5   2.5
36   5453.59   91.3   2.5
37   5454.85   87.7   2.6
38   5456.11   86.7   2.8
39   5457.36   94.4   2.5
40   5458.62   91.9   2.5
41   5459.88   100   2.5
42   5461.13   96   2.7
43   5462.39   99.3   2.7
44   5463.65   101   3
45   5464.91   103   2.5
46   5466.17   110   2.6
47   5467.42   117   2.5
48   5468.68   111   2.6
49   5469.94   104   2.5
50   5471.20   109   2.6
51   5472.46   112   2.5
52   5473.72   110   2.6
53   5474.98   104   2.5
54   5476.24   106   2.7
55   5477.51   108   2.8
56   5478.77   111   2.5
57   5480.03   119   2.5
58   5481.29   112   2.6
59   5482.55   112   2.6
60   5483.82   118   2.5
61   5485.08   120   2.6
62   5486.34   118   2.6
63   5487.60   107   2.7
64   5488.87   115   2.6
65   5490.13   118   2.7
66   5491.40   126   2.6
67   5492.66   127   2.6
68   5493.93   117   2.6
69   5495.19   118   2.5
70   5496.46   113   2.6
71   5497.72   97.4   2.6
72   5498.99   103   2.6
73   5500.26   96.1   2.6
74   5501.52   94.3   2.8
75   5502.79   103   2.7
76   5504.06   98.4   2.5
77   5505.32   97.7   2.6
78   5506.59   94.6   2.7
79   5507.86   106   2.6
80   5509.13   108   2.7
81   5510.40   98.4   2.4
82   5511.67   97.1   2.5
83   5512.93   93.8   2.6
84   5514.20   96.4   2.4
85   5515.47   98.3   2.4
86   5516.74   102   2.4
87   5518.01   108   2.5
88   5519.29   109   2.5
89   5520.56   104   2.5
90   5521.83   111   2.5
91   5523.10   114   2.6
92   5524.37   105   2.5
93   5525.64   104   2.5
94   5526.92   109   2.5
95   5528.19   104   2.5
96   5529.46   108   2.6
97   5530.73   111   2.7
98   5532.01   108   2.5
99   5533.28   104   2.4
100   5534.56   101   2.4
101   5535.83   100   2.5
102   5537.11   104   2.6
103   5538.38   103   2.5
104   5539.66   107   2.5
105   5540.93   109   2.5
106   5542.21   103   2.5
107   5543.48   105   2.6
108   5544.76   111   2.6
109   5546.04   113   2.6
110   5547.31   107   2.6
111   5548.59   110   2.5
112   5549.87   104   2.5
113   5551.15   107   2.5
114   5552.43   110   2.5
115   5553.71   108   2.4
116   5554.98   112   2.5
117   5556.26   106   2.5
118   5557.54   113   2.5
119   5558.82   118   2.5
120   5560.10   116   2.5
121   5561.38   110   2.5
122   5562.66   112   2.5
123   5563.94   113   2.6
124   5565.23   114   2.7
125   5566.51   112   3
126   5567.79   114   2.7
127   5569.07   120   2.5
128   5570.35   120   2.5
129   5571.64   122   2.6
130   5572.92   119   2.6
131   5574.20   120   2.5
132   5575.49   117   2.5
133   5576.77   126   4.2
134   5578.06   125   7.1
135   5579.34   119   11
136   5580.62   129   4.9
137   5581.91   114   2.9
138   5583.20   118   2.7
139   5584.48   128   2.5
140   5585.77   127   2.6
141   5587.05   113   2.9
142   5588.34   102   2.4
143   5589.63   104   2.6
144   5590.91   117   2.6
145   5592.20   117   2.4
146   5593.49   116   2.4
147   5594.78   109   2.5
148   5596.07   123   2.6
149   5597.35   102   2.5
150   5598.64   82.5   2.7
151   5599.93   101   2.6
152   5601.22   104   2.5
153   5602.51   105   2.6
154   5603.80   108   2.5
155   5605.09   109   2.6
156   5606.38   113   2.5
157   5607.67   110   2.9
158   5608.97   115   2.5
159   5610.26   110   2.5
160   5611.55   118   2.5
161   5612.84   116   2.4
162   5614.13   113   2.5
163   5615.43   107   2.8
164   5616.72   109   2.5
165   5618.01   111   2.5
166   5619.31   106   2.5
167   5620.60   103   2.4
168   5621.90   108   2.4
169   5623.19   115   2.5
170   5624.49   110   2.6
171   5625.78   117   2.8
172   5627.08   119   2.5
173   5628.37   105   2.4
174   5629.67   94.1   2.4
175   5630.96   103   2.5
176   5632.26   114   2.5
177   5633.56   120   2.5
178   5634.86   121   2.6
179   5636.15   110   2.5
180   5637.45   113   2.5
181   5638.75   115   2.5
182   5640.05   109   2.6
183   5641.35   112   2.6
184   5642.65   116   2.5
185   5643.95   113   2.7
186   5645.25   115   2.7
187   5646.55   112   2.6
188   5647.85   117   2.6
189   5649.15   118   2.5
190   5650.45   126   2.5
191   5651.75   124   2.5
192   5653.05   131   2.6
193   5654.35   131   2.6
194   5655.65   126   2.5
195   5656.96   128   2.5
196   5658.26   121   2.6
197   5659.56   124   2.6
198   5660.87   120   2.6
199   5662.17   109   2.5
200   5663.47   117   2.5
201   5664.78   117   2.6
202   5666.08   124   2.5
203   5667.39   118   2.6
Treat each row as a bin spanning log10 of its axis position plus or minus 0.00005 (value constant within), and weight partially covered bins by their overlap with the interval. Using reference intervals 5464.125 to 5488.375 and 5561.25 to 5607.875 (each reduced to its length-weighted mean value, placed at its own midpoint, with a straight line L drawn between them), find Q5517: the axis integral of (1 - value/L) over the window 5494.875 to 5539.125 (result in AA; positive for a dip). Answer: 3.45 AA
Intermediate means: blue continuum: 111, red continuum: 114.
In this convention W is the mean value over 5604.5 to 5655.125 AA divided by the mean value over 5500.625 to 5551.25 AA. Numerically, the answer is 1.09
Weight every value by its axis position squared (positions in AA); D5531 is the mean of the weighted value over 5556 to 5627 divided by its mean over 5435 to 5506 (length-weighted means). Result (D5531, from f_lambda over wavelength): 1.1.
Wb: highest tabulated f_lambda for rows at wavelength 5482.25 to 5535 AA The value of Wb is 127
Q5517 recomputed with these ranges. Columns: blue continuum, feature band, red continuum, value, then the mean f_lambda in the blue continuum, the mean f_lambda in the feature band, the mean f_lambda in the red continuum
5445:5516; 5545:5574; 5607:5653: -1.0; 105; 113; 113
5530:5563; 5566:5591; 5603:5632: -2.2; 108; 118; 110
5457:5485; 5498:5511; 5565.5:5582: 1.3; 107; 99.8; 120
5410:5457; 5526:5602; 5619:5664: 4.5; 123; 112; 116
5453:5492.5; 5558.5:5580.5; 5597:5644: -1.8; 107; 118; 110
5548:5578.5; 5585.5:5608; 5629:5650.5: 1.0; 114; 109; 113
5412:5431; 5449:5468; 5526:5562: 4.4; 134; 96.8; 108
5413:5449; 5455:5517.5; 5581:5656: 9.8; 131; 106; 113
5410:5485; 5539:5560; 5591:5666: 1.1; 117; 109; 113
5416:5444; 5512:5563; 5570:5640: 5.7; 133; 107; 113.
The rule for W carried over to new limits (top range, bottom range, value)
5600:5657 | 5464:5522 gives 1.05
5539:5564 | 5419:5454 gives 0.88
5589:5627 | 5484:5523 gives 1.03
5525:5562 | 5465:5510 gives 0.98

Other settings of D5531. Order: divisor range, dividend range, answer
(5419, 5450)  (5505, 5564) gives 0.86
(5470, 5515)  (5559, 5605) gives 1.09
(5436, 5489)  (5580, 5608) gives 1.06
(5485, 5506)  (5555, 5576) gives 1.08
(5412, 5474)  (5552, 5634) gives 1.01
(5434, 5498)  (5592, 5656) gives 1.06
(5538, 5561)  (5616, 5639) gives 1.04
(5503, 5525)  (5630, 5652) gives 1.17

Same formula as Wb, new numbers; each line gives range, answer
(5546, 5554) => 113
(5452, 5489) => 120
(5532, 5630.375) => 129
